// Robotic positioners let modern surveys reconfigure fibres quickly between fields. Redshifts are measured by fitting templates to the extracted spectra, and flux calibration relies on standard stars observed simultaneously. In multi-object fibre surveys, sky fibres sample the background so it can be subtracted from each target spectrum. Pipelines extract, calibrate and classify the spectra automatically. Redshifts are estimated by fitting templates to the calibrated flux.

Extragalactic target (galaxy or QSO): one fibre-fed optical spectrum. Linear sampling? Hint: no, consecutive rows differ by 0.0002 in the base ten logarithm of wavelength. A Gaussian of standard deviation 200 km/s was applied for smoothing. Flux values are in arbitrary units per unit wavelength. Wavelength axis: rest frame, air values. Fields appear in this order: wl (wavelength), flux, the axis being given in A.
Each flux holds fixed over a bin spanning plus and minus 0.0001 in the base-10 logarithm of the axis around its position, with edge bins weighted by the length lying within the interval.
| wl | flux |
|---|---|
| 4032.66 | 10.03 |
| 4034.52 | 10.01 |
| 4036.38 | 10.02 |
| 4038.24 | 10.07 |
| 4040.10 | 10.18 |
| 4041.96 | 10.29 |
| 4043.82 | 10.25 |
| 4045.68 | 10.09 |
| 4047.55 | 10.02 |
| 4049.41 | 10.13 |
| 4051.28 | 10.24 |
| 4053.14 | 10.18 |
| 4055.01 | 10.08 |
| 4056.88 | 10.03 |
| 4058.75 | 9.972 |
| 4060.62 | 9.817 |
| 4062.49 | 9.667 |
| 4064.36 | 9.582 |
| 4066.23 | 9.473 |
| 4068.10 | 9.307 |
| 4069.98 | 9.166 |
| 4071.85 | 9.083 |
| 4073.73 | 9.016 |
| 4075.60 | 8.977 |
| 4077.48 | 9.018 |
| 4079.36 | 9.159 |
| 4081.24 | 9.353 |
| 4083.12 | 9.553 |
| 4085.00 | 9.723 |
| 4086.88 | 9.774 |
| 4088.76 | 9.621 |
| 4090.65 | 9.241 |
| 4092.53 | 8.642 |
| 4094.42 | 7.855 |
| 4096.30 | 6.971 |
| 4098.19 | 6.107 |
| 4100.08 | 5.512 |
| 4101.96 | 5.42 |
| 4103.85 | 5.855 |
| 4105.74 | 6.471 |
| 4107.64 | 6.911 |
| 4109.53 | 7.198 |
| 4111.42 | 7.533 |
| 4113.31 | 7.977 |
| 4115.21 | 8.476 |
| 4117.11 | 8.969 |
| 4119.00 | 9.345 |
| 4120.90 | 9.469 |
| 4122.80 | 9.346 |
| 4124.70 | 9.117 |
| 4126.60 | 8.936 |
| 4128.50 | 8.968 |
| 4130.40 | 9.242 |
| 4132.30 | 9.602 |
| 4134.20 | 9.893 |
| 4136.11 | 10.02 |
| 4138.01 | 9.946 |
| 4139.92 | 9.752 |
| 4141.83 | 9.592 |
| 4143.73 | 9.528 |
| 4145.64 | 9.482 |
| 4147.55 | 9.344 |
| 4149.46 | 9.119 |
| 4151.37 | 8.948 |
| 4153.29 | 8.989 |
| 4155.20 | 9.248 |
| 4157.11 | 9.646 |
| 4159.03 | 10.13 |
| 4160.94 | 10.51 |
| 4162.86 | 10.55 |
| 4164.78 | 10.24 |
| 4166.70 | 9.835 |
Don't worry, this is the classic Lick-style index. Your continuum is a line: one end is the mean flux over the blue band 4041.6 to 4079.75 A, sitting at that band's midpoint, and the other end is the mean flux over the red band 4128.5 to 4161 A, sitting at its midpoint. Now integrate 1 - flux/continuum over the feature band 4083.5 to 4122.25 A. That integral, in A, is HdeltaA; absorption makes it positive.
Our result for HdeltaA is 7.0 A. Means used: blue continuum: 9.69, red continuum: 9.55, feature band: 7.89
